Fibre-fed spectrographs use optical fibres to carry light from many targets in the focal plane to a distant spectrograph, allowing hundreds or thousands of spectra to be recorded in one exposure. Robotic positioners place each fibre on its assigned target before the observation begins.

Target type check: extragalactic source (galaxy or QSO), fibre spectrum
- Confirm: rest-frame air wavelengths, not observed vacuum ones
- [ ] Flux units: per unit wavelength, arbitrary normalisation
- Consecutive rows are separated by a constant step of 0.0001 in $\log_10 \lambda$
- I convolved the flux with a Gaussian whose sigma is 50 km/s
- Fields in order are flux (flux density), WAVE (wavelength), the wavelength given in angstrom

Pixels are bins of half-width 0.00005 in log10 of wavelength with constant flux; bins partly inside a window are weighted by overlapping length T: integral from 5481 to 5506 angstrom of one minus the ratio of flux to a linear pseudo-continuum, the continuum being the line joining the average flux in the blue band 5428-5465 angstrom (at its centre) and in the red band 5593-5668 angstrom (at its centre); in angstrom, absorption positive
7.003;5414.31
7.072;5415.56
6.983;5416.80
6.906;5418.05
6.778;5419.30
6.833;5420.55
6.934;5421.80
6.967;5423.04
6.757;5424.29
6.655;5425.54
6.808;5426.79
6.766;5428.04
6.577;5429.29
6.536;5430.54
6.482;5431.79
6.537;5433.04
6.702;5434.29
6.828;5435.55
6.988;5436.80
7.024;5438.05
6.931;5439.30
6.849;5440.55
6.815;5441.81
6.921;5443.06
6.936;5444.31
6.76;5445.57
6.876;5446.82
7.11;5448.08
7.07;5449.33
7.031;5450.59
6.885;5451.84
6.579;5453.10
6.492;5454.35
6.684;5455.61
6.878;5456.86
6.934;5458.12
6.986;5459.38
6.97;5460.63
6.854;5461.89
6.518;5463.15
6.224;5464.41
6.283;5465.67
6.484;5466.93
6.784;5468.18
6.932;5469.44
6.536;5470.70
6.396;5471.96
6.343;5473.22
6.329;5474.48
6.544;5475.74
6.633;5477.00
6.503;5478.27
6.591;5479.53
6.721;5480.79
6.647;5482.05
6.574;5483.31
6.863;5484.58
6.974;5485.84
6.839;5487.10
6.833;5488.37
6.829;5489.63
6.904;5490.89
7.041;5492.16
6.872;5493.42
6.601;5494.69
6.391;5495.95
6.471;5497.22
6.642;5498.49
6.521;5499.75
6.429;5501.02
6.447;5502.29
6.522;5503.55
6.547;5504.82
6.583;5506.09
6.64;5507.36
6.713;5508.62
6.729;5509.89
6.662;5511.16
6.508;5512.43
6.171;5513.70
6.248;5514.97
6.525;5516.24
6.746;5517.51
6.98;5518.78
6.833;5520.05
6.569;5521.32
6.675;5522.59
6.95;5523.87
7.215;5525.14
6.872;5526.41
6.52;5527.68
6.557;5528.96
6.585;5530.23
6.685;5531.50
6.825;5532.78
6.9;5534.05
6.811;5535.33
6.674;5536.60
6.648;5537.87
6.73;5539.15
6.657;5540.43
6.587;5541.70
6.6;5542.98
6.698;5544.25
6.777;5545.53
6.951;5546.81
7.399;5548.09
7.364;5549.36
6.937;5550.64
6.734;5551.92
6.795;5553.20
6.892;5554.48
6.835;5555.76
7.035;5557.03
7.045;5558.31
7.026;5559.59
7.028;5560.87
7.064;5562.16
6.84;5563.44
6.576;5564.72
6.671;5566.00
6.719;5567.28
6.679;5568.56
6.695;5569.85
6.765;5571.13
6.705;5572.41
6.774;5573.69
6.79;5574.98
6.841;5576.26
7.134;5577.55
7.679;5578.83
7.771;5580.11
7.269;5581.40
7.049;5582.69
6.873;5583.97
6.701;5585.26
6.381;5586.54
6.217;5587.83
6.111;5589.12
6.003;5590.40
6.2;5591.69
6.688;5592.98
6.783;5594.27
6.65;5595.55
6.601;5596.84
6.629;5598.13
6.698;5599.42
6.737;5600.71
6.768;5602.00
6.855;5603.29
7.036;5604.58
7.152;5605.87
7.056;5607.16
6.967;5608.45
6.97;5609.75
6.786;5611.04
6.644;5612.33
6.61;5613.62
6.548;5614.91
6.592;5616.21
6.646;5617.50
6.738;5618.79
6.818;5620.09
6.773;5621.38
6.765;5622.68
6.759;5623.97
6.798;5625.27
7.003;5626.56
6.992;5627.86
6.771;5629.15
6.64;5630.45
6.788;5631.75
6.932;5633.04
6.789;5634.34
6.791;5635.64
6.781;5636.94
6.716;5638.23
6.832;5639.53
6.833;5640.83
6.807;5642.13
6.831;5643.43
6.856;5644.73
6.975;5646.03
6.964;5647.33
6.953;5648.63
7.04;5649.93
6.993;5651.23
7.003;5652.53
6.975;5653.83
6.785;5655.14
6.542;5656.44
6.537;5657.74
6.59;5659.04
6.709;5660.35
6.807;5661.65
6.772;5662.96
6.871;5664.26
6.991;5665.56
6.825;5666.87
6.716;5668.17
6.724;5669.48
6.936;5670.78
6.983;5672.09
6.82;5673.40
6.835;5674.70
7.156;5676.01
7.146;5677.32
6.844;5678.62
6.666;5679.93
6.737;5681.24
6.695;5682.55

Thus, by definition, 0.43 angstrom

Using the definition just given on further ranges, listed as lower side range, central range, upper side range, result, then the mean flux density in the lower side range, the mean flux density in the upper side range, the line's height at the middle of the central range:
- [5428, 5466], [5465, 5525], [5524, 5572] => 1.46 angstrom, 6.78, 6.82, 6.8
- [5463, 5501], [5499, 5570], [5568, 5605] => -0.54 angstrom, 6.63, 6.76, 6.69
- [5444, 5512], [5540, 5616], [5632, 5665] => -0.49 angstrom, 6.69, 6.83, 6.77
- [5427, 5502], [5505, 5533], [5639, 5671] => 0.33 angstrom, 6.71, 6.83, 6.75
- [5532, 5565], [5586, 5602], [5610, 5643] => 0.76 angstrom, 6.86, 6.77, 6.81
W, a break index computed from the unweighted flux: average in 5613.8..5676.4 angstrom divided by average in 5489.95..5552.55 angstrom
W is 1.0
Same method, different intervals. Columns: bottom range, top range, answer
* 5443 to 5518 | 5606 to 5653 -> 1.02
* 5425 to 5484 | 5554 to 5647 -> 1.01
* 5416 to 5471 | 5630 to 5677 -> 1.01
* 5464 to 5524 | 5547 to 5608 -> 1.03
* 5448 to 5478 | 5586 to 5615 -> 1.00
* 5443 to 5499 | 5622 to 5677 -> 1.02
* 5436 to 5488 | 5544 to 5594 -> 1.01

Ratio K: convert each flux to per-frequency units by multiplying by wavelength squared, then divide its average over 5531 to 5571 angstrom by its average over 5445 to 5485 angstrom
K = 1.1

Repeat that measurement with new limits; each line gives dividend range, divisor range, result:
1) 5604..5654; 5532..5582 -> 1.02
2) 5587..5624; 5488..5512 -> 1.04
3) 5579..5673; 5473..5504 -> 1.07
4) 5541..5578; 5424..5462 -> 1.05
